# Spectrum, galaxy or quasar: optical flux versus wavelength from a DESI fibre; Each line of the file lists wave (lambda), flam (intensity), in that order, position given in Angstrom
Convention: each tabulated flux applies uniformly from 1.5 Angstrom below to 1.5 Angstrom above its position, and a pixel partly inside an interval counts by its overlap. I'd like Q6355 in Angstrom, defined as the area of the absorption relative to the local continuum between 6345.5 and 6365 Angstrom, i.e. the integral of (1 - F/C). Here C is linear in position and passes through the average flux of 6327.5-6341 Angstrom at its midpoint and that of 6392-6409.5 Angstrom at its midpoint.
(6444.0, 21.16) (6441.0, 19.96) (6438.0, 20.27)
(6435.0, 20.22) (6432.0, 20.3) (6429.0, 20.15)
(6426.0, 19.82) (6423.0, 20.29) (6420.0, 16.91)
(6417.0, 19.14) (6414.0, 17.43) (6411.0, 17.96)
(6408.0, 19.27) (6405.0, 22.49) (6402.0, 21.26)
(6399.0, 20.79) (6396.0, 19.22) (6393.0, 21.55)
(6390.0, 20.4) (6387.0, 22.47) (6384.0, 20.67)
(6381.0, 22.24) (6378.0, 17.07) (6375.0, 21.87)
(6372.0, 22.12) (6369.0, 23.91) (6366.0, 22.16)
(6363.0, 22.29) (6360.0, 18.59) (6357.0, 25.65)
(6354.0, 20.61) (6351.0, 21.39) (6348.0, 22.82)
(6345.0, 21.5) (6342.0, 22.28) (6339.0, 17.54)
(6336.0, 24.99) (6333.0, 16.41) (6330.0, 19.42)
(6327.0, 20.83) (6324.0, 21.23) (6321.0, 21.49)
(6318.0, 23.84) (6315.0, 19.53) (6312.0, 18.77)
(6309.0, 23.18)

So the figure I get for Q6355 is -1.7 Angstrom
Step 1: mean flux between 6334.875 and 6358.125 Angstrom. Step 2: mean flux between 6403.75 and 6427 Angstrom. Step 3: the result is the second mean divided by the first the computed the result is 0.87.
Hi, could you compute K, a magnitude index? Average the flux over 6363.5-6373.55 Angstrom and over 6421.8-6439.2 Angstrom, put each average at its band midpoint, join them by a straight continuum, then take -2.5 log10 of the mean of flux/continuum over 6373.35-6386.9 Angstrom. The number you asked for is 0.08 mag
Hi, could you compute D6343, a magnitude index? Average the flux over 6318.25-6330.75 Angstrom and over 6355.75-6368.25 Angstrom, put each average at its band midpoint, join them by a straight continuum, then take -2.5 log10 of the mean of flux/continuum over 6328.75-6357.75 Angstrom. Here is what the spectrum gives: 0.026 mag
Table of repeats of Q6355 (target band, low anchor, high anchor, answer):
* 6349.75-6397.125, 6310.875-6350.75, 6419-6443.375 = -2.3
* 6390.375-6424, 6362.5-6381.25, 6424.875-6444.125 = 1.8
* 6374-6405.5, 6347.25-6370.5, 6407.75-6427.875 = -0.8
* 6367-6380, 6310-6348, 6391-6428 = -0.7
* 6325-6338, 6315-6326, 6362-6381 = 0.8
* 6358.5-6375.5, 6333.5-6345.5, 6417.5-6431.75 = -1.0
